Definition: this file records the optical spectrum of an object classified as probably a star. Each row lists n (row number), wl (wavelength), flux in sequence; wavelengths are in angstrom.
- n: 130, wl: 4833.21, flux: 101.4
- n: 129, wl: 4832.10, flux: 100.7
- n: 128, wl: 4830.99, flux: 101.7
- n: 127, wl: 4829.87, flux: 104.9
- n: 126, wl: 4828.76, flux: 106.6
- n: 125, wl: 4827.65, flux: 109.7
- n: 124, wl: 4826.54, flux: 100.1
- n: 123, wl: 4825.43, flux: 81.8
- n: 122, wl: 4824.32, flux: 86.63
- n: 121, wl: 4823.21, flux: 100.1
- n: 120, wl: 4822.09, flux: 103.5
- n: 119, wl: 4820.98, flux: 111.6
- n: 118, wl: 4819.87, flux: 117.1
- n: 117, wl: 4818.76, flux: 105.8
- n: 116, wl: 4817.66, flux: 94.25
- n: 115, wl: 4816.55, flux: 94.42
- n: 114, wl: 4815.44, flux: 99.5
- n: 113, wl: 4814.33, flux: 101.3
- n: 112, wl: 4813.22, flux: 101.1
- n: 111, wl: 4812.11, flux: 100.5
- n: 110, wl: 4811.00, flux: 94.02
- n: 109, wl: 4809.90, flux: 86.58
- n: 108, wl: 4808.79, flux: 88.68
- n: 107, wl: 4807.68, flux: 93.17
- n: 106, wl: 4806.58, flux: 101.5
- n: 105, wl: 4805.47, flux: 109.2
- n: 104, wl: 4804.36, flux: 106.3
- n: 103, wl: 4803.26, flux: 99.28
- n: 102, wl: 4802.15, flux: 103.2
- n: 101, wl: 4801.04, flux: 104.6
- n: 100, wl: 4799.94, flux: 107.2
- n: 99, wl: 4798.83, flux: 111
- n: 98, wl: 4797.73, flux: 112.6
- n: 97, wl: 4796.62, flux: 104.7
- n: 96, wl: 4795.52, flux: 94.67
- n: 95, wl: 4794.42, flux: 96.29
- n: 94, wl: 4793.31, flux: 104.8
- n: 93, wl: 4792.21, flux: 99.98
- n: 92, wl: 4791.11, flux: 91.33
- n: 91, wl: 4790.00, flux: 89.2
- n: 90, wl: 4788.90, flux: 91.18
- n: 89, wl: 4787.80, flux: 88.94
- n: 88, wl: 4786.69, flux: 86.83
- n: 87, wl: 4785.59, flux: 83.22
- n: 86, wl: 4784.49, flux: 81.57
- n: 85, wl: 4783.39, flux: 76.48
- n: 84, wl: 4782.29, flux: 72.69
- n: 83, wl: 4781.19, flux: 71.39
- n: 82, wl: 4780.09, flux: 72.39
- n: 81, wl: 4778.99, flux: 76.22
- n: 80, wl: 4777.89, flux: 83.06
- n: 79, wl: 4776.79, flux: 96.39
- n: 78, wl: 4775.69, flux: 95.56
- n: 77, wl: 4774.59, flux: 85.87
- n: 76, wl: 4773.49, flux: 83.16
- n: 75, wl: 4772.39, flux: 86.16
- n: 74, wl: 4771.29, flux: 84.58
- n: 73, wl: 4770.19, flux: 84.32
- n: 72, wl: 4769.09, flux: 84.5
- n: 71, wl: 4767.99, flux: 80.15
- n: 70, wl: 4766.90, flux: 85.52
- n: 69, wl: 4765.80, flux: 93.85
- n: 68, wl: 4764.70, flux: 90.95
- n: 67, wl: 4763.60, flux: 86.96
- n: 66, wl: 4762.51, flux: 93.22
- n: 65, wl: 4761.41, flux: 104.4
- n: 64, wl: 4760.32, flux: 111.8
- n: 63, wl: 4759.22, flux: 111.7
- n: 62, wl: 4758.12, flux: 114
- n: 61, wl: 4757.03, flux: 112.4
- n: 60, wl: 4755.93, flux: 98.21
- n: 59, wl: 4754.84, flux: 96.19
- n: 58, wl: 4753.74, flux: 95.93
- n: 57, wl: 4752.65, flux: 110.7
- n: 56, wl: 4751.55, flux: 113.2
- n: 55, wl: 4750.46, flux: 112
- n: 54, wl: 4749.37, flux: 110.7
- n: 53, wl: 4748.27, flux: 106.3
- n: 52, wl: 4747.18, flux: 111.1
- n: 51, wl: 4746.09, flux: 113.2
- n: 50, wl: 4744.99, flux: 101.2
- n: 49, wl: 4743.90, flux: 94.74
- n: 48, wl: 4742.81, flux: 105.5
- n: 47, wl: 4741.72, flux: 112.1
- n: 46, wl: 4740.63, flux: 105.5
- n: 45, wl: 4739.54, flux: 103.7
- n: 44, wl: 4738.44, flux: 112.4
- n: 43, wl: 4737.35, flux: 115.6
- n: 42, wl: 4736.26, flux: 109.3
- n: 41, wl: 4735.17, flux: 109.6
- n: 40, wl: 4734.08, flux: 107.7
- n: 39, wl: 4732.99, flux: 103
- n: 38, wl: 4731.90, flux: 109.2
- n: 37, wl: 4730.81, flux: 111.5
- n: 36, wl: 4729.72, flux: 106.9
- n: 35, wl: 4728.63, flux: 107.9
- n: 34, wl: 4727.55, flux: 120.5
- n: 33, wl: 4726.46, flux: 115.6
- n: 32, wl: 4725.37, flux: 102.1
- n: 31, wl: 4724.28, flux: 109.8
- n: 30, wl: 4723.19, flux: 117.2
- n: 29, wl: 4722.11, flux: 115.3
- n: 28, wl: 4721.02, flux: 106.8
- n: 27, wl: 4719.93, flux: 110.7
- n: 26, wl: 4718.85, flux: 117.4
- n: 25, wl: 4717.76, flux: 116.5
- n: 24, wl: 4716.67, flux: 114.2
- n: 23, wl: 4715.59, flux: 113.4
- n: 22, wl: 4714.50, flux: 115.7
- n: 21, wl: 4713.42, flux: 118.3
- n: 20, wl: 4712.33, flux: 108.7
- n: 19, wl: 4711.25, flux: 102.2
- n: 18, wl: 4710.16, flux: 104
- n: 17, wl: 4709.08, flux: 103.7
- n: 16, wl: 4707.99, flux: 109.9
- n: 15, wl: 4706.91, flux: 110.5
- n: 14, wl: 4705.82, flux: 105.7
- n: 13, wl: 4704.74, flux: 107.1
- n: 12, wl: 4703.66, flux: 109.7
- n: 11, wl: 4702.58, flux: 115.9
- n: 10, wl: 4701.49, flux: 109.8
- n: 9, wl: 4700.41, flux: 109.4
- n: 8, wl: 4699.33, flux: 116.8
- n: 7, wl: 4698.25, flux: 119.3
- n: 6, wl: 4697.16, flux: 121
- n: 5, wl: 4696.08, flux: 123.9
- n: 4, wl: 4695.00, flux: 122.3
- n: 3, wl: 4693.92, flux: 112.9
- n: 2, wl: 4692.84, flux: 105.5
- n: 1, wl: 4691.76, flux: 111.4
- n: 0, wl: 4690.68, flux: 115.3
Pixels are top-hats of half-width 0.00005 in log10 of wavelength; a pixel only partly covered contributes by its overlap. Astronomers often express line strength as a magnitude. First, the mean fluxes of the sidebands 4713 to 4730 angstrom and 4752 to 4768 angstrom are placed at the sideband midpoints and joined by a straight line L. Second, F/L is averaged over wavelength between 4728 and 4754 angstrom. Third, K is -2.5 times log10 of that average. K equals -0.02 mag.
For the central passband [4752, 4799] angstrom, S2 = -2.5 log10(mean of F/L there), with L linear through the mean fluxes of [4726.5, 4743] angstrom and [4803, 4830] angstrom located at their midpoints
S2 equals 0.137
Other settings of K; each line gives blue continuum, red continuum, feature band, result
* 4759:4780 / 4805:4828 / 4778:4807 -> 0.01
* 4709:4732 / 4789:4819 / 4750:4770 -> 0.07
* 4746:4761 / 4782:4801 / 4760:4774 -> 0.15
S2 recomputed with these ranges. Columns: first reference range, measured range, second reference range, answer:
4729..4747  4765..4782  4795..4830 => 0.24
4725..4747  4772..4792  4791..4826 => 0.22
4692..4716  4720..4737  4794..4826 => -0.01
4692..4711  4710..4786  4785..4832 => 0.06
